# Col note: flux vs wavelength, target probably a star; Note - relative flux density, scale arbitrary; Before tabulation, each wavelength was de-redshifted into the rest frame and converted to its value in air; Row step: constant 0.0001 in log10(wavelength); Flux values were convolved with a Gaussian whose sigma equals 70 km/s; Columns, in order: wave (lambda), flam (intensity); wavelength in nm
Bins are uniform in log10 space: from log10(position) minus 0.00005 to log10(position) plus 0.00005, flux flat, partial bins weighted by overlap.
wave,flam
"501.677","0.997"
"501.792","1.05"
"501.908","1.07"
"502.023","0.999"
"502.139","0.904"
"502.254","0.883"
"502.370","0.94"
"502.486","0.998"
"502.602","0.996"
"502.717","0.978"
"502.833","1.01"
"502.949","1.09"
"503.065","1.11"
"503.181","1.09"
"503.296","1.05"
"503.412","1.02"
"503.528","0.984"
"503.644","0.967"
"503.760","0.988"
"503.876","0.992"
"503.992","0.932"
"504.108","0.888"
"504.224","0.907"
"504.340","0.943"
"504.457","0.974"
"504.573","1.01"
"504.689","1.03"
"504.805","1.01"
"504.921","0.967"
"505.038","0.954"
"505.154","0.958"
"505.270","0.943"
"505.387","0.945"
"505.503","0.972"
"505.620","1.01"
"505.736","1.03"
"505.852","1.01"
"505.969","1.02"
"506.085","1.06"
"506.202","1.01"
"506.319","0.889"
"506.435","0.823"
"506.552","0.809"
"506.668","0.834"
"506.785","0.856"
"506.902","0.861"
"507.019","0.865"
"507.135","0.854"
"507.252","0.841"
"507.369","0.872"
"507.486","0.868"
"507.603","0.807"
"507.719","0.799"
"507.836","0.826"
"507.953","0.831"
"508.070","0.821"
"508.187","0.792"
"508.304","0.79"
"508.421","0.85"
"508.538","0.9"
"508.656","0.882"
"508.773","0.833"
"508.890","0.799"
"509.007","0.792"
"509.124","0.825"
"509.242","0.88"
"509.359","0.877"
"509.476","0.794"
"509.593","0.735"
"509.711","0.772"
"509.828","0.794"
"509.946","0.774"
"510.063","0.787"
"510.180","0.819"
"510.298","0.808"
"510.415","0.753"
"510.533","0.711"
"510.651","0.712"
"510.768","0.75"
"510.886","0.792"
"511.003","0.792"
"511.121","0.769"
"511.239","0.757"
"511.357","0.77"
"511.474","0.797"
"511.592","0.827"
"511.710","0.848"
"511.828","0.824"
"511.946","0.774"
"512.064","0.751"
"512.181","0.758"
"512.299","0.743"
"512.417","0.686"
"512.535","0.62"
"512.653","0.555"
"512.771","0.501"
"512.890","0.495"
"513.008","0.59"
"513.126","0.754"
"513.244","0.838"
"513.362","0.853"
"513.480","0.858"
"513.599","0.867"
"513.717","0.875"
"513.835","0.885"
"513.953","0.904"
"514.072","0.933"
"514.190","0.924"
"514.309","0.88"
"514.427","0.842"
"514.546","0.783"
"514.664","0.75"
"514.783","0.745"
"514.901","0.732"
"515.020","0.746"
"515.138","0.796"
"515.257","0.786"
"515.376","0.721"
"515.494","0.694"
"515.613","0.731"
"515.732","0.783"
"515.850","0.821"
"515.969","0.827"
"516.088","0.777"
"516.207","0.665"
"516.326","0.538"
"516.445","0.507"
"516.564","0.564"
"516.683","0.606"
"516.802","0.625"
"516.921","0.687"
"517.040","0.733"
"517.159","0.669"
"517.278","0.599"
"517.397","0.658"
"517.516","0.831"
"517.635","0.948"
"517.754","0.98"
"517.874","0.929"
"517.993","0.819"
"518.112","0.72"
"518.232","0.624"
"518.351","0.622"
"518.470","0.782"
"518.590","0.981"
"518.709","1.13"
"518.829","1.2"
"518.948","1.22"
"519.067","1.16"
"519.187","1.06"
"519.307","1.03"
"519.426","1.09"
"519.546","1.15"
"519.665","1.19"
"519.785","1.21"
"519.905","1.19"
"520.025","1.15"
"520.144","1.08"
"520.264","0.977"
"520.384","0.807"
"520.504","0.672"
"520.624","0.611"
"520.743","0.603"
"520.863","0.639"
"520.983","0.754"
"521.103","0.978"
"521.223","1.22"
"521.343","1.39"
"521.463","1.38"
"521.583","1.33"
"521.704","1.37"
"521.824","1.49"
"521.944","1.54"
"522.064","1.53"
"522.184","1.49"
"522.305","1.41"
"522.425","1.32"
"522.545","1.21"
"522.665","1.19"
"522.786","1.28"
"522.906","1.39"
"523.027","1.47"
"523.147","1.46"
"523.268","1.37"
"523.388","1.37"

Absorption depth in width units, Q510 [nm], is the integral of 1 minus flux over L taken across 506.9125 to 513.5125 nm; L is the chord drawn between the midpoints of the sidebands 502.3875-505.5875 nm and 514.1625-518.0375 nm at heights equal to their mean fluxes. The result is 0.64 nm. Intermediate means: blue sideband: 0.988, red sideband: 0.747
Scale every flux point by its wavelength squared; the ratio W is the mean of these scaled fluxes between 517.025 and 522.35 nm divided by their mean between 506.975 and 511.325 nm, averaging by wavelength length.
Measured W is 1.3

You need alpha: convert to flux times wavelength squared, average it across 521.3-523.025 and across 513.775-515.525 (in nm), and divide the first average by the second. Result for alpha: 1.76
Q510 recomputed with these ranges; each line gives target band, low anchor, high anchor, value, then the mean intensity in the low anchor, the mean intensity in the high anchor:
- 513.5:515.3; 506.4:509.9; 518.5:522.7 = 0.275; 0.829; 1.13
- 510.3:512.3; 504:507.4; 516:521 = 0.279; 0.936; 0.853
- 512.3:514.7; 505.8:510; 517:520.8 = 0.319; 0.851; 0.921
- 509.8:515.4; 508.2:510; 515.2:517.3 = -0.143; 0.819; 0.686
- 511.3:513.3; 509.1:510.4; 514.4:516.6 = 0.148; 0.804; 0.727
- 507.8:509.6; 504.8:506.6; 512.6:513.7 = 0.064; 0.962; 0.708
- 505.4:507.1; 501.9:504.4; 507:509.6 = -0.068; 0.986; 0.834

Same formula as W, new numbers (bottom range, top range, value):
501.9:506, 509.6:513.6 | 0.78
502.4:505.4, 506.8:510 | 0.85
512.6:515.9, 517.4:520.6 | 1.28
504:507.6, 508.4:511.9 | 0.87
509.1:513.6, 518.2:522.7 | 1.51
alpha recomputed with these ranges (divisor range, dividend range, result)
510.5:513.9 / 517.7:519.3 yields 1.29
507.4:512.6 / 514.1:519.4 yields 1.04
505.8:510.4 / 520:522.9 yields 1.43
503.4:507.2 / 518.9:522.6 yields 1.27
